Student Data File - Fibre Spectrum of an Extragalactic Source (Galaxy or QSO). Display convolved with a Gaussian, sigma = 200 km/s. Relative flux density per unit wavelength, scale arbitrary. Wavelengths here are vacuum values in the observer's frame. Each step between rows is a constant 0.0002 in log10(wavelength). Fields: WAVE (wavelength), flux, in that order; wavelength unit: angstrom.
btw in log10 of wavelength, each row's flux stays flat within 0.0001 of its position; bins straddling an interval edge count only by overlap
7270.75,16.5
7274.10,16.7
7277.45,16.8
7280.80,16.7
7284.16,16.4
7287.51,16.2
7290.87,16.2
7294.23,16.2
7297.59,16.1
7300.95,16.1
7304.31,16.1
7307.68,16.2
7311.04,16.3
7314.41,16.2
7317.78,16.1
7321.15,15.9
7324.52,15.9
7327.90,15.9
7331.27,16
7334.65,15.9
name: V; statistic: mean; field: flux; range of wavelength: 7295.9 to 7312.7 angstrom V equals 16.2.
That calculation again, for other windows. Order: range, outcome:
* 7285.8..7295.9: 16.2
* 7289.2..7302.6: 16.1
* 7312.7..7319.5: 16.1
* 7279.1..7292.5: 16.4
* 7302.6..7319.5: 16.2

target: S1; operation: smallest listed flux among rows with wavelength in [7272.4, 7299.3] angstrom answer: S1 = 16.1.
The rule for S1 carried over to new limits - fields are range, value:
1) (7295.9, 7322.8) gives 15.9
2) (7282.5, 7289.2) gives 16.2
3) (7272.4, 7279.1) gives 16.7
